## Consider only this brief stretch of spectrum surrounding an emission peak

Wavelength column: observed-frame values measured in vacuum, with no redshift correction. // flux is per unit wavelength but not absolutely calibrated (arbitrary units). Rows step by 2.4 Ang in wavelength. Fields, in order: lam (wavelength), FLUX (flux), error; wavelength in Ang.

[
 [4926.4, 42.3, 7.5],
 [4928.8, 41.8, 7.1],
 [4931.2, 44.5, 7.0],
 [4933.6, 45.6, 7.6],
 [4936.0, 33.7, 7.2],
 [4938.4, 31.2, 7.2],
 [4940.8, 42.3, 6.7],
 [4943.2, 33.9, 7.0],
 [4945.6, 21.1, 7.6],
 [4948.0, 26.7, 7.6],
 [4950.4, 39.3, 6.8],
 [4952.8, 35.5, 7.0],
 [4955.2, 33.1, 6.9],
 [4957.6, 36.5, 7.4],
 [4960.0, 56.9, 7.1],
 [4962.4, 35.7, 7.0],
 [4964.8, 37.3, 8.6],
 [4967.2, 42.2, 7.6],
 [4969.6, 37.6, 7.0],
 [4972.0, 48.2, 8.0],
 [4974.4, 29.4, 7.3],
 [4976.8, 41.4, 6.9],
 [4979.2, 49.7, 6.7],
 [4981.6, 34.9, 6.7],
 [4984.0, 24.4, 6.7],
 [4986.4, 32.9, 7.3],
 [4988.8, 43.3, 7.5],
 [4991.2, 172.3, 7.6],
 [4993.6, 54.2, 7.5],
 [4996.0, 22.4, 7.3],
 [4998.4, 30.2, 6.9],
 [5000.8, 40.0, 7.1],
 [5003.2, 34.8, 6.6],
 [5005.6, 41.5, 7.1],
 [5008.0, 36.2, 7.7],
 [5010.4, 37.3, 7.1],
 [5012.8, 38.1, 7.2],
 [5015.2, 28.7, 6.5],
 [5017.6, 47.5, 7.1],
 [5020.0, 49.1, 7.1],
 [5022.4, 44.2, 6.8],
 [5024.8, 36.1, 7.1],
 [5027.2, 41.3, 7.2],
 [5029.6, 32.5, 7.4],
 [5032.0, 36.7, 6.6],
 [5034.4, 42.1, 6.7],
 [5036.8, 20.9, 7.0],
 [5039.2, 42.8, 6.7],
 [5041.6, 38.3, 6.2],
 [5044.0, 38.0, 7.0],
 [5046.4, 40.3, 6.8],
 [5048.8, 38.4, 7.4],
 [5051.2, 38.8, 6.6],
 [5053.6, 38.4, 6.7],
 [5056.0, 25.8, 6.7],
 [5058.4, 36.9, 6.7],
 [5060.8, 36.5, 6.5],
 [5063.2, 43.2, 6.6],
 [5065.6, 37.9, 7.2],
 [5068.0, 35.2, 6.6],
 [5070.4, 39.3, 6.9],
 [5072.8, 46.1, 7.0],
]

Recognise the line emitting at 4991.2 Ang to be H-gamma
